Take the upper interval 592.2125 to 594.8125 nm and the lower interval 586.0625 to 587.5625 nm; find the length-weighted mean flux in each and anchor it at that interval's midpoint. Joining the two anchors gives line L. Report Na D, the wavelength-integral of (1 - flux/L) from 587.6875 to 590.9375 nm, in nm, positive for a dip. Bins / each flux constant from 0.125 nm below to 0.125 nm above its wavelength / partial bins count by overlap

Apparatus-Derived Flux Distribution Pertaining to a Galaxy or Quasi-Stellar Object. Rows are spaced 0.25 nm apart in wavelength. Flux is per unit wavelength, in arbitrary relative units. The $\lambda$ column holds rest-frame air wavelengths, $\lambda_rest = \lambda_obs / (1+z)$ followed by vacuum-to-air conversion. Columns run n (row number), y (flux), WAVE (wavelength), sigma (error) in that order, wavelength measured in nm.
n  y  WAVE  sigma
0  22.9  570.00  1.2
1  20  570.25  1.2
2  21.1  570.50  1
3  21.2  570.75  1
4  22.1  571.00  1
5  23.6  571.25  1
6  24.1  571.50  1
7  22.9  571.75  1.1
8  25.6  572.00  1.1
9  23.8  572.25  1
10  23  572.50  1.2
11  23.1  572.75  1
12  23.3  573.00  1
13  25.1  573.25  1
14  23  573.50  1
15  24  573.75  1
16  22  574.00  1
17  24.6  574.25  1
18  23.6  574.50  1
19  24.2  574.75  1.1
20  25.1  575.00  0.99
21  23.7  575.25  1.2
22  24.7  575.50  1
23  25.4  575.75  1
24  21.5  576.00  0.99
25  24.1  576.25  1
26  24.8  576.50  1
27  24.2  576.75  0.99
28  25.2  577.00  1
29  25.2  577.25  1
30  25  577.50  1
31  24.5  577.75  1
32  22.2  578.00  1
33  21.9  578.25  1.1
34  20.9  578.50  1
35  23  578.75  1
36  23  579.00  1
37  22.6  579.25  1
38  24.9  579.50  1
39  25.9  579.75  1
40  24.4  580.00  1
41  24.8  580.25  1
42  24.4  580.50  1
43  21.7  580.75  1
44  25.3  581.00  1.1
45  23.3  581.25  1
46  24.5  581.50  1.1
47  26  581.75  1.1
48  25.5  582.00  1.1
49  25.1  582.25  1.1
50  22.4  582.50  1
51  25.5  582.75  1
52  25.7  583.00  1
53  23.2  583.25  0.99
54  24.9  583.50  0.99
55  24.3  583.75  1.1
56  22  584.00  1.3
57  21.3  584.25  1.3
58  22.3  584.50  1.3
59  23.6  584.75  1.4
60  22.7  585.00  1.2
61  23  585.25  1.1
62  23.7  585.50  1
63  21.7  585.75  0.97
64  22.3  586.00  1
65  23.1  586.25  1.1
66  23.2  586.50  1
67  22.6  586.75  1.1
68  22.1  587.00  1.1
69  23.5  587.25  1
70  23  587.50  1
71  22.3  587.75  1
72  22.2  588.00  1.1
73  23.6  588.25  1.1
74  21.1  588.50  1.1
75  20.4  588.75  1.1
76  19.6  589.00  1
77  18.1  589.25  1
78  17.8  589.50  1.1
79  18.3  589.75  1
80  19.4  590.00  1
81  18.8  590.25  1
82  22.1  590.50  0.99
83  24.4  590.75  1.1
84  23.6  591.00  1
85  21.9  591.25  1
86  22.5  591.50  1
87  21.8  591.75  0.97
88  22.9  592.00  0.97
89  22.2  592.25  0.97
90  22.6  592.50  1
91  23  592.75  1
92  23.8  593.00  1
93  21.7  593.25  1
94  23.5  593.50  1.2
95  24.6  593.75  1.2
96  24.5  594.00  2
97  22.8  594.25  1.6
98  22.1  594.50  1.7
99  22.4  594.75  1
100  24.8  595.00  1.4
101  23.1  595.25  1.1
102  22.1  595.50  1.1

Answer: 0.33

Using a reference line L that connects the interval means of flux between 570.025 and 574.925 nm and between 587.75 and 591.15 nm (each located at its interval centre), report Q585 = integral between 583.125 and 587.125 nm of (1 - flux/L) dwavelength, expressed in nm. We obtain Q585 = -0.28 nm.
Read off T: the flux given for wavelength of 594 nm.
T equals 24.5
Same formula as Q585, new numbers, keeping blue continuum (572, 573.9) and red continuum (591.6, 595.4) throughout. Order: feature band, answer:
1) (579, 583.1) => -0.17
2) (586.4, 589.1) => 0.12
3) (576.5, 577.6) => -0.06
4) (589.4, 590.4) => 0.19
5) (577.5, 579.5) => 0.06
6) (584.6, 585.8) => 0.02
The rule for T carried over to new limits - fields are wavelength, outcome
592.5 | 22.6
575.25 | 23.7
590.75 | 24.4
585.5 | 23.7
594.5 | 22.1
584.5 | 22.3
